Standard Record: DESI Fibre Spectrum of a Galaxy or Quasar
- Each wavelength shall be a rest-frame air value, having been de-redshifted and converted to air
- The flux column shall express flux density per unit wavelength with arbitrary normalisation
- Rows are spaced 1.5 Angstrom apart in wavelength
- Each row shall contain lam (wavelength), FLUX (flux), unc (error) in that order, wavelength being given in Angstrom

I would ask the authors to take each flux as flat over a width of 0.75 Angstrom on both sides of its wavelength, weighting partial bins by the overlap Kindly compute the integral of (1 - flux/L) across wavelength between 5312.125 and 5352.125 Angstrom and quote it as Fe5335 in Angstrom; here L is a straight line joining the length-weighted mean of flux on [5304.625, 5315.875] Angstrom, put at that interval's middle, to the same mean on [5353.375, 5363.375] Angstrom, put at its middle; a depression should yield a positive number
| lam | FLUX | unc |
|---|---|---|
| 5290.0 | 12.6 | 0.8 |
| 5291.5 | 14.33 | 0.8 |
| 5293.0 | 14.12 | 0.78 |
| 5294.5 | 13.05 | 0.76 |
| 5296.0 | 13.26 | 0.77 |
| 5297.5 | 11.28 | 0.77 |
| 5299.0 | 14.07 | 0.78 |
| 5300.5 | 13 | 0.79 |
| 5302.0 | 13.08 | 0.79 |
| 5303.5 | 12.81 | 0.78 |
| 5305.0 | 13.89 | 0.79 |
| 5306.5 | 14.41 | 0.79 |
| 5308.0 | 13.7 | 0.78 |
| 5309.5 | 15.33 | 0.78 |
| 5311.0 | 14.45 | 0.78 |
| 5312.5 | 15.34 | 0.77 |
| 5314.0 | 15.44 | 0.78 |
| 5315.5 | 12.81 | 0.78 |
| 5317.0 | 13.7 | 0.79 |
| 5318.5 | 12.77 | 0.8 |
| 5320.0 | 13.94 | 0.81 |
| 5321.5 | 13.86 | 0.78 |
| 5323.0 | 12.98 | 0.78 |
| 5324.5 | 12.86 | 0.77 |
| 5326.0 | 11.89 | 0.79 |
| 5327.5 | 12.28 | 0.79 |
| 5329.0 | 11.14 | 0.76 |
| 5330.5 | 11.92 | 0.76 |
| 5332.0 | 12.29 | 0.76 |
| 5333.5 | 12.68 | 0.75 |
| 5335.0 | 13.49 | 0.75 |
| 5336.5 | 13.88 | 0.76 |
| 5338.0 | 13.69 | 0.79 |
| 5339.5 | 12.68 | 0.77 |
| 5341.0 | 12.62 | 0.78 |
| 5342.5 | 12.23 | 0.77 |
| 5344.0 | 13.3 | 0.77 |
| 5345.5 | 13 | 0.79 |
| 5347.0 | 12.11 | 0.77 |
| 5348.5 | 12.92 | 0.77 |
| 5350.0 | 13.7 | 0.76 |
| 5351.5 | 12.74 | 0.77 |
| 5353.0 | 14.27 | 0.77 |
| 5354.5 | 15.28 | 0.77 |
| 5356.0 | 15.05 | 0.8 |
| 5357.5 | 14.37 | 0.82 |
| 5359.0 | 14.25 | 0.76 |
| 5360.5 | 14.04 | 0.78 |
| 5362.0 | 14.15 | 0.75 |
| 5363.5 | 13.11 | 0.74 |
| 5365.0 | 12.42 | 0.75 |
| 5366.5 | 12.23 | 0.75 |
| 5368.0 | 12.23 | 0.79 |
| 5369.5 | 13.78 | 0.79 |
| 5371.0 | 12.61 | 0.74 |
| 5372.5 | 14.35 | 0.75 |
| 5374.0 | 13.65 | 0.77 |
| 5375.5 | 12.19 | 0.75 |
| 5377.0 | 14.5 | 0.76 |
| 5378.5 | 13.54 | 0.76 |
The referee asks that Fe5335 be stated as 3.97 Angstrom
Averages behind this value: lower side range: 14.5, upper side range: 14.4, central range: 13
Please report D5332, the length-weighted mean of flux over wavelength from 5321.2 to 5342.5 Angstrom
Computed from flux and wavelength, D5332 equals 12.7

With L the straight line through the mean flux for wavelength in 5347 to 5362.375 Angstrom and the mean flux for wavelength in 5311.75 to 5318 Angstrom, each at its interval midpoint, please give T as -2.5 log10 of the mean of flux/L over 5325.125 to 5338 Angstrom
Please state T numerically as 0.13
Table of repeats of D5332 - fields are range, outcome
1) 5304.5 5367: 13.4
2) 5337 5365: 13.5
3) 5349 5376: 13.6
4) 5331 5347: 12.9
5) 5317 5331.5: 12.7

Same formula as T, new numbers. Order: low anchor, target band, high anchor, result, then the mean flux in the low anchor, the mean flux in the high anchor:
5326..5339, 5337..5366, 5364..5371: -0.07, 12.6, 12.7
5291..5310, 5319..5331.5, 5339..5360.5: 0.08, 13.5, 13.5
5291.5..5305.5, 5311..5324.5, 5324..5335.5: -0.10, 13.2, 12.3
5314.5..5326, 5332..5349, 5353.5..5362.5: 0.08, 13.2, 14.5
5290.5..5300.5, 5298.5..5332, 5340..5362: 0.00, 13.3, 13.6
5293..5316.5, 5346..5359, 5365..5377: -0.05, 13.7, 13.1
